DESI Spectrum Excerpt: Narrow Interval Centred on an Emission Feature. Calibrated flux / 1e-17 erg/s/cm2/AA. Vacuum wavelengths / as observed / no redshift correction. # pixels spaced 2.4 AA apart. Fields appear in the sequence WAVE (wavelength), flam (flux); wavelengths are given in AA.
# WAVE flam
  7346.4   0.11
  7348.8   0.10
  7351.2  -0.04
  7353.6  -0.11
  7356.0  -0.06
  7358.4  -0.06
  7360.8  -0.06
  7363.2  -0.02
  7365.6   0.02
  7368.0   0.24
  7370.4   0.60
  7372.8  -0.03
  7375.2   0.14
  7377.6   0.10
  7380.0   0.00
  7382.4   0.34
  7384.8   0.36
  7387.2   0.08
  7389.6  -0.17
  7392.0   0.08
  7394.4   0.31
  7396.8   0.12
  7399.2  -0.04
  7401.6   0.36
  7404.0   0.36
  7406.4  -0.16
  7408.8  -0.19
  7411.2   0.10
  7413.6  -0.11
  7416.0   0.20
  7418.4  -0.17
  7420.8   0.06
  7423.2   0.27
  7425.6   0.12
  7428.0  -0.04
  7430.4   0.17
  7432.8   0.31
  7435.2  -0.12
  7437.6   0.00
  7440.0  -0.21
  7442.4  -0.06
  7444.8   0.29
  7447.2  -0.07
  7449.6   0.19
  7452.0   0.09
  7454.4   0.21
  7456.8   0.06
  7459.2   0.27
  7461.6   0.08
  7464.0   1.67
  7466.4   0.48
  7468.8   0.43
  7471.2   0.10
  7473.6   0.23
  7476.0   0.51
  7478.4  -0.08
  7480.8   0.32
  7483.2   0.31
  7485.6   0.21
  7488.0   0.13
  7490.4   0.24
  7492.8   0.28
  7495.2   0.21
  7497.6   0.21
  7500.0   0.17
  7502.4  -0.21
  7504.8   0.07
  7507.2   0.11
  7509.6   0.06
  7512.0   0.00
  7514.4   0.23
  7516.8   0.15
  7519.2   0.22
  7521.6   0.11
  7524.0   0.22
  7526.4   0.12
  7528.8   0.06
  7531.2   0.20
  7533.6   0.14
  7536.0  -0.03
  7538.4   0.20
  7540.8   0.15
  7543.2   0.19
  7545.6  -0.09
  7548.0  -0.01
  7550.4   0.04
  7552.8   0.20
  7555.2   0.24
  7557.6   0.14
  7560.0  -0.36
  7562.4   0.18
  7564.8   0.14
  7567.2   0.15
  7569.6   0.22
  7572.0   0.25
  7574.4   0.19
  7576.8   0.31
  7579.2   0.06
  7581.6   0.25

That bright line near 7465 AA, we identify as Halpha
